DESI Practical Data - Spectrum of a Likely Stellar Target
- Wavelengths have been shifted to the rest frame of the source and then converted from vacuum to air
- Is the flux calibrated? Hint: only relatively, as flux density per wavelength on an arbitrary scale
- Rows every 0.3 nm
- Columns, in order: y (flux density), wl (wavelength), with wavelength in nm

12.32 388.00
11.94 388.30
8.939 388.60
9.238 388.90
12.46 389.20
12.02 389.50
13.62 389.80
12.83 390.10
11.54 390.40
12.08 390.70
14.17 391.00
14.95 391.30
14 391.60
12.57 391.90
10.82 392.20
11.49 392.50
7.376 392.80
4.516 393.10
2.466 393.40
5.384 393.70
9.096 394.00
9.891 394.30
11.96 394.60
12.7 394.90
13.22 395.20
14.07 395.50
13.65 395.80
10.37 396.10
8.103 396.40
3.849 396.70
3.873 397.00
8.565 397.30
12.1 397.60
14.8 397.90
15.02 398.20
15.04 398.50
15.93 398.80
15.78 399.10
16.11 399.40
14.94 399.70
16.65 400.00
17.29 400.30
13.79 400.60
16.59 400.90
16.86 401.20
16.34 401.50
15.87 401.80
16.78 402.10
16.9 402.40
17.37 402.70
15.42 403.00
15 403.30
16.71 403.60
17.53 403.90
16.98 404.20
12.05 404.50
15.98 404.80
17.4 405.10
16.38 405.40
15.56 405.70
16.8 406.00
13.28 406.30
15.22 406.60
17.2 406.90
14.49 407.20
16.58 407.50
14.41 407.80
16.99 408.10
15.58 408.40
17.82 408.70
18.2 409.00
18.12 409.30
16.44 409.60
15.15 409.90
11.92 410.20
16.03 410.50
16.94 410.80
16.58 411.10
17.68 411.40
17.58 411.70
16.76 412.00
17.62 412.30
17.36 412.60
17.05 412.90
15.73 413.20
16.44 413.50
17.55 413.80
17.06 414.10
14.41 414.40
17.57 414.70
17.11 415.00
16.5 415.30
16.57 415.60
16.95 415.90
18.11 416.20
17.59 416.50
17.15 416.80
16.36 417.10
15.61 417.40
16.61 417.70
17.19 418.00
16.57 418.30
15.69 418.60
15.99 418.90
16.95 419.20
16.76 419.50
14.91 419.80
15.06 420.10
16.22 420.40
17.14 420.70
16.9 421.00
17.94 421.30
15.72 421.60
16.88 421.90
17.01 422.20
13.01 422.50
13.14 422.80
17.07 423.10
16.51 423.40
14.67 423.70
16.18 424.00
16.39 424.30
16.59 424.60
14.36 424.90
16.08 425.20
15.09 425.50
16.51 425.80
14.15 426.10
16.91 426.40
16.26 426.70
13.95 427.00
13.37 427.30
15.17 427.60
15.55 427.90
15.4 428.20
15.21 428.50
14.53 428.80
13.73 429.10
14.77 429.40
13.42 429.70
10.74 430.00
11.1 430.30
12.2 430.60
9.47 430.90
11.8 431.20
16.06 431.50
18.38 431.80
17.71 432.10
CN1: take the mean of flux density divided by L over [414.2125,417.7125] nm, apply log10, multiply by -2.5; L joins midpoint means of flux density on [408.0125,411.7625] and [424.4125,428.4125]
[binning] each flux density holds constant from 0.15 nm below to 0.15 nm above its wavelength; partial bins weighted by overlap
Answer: -0.04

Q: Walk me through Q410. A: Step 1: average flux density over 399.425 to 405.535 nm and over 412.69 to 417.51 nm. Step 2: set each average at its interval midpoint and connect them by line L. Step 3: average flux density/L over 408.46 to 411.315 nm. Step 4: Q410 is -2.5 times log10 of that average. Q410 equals 0.01 mag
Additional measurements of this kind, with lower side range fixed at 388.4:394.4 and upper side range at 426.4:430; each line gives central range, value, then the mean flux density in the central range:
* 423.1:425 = -0.129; 15.9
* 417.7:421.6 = -0.201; 16.4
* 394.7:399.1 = -0.053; 11.7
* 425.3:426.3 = -0.076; 15.4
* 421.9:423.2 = -0.091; 15.2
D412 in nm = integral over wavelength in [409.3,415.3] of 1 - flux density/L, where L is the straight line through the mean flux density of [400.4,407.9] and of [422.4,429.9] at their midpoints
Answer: -0.35 nm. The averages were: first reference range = 15.9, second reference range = 15.1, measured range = 16.5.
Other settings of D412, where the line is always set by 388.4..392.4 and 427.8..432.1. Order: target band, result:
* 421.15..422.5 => -0.29 nm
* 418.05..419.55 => -0.34 nm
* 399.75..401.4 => -0.46 nm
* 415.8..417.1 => -0.39 nm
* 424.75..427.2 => -0.30 nm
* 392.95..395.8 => 0.67 nm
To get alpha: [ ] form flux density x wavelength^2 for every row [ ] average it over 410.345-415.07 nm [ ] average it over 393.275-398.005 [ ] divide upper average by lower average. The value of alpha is 1.9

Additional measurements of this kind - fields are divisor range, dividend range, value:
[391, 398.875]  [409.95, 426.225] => 1.72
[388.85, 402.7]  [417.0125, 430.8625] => 1.41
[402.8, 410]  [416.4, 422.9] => 1.08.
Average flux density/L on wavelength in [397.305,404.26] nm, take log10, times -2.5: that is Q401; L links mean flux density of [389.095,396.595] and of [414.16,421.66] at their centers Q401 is -0.23 mag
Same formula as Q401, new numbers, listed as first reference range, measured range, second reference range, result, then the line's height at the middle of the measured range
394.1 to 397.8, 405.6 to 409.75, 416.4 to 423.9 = -0.23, 13.1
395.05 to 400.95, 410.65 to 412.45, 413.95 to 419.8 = -0.11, 15.6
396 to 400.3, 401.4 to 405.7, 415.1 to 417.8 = -0.18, 13.7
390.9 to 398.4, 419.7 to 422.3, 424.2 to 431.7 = -0.21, 13.5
